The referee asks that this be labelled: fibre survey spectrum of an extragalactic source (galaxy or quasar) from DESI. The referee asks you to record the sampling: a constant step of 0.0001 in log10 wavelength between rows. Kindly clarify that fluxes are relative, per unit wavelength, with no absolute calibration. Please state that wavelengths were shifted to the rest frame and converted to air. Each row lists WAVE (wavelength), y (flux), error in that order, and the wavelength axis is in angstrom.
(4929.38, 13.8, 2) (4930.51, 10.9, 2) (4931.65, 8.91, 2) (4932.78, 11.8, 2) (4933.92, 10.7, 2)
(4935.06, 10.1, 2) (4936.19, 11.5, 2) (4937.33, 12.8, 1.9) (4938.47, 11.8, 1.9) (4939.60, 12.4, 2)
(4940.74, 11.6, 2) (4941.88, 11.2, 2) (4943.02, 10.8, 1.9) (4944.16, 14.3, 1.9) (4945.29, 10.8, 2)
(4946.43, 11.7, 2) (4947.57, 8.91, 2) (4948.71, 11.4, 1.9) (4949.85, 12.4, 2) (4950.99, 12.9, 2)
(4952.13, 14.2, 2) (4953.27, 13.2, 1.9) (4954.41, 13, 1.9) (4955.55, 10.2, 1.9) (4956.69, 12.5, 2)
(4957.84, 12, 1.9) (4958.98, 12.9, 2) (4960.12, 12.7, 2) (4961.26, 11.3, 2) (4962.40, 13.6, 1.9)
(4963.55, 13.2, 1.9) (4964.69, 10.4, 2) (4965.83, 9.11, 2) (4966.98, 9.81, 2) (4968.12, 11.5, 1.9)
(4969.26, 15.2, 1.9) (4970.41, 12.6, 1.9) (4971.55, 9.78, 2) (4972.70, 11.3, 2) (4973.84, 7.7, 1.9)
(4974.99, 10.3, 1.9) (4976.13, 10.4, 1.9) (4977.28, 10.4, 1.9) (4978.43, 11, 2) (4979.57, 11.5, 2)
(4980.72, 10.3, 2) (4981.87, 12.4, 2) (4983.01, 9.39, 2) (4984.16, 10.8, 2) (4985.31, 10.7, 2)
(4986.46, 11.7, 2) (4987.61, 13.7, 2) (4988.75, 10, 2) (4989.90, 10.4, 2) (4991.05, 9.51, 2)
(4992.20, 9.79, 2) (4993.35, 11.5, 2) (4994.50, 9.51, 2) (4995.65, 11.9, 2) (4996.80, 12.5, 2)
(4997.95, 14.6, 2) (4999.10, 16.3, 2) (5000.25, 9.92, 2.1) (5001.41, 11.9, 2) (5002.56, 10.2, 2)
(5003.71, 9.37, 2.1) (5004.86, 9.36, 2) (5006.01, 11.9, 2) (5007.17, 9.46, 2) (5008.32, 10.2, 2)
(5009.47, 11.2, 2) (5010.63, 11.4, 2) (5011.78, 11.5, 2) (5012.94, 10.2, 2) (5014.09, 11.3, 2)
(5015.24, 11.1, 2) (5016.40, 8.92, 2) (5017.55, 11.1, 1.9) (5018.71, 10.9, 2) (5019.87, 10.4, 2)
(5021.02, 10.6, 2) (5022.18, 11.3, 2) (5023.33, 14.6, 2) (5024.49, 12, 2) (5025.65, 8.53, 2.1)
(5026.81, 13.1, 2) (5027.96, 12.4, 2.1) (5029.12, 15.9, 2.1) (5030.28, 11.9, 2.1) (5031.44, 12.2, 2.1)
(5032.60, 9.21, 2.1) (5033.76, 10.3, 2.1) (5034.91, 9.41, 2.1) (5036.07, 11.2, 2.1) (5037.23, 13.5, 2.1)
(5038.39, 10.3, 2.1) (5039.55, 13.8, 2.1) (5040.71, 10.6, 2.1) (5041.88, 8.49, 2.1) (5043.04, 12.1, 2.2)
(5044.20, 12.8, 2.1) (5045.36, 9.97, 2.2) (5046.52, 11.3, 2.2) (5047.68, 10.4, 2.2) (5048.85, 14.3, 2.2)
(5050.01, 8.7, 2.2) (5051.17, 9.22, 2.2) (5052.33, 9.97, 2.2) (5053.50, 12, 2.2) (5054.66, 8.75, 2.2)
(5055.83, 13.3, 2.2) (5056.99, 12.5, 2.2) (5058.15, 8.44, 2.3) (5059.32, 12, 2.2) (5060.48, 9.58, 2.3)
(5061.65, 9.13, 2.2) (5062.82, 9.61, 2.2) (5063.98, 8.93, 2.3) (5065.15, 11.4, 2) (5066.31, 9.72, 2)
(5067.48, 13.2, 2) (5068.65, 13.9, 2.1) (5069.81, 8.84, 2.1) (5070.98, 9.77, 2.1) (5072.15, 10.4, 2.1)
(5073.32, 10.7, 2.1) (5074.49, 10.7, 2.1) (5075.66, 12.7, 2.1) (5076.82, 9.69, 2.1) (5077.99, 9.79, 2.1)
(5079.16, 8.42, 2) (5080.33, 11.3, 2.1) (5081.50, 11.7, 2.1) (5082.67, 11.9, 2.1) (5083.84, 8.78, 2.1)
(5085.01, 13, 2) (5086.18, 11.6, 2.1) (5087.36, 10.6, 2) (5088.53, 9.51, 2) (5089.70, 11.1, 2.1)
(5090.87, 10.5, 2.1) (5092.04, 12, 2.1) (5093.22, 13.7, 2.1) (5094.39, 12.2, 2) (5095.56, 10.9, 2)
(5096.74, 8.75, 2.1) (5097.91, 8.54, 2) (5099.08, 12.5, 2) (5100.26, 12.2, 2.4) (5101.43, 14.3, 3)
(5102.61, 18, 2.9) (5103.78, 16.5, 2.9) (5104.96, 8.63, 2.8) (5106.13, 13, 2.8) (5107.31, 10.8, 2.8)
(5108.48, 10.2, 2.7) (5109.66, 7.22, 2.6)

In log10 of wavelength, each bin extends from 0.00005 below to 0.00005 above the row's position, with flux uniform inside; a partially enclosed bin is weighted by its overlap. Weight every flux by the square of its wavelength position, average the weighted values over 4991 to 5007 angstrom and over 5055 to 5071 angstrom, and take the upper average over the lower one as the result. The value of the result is 1.0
